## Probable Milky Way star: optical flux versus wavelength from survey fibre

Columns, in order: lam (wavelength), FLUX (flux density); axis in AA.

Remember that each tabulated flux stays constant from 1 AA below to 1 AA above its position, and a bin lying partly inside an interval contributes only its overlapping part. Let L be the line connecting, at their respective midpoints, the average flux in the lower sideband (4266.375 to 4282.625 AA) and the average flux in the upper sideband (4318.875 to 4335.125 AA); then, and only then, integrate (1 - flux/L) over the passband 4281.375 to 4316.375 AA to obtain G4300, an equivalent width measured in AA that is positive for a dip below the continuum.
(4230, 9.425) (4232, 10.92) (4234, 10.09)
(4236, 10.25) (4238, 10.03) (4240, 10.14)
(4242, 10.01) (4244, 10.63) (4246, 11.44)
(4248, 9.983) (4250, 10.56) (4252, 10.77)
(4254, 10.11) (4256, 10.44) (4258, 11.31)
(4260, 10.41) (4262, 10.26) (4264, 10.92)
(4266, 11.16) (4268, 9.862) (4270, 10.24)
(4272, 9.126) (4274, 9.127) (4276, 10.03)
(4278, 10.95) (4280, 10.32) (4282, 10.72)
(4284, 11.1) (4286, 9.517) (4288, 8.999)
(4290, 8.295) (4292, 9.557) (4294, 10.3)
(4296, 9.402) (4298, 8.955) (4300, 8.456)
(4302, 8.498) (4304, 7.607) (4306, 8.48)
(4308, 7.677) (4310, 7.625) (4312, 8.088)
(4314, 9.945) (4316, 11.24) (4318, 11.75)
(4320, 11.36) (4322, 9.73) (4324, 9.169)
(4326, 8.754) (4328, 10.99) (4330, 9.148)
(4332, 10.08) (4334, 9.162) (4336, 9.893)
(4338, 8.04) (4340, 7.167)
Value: 3.1 AA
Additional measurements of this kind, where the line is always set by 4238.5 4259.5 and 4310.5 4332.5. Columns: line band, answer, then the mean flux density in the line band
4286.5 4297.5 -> 1.0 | 9.3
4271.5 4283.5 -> 0.2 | 10.1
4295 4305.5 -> 1.6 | 8.58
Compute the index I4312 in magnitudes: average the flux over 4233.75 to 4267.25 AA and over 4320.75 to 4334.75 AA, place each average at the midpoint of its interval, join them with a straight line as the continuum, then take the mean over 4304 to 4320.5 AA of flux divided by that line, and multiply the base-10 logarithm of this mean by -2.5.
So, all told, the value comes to 0.050 mag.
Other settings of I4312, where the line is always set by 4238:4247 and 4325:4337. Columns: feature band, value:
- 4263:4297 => 0.018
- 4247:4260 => -0.013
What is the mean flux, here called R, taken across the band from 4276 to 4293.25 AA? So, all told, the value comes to 9.94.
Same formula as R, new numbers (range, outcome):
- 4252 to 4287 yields 10.3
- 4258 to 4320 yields 9.68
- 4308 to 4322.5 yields 9.81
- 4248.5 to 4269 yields 10.6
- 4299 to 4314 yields 8.19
